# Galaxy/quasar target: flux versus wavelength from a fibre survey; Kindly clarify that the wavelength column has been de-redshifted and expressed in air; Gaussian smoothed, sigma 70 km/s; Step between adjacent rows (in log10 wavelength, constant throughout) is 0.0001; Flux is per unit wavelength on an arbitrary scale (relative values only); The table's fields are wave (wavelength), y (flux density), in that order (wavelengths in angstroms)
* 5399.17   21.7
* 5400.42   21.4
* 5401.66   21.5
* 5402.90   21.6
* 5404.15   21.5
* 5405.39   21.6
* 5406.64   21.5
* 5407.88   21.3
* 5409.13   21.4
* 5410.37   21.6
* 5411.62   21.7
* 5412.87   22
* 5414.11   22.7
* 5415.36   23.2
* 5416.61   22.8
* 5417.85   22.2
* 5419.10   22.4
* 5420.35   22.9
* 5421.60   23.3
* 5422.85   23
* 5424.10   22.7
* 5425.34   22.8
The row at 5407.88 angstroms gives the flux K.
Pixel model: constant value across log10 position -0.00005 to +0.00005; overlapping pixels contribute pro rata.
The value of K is 21.3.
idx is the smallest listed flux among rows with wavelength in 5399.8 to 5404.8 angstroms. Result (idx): 21.4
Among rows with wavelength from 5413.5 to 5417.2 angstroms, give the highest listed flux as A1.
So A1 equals 23.2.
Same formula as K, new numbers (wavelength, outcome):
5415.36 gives 23.2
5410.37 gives 21.6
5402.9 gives 21.6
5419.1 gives 22.4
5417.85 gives 22.2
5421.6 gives 23.3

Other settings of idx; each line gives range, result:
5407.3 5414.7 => 21.3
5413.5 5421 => 22.2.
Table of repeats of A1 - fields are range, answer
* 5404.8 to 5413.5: 22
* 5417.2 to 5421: 22.9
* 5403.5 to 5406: 21.6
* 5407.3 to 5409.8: 21.4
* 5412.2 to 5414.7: 22.7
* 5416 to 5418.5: 22.8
